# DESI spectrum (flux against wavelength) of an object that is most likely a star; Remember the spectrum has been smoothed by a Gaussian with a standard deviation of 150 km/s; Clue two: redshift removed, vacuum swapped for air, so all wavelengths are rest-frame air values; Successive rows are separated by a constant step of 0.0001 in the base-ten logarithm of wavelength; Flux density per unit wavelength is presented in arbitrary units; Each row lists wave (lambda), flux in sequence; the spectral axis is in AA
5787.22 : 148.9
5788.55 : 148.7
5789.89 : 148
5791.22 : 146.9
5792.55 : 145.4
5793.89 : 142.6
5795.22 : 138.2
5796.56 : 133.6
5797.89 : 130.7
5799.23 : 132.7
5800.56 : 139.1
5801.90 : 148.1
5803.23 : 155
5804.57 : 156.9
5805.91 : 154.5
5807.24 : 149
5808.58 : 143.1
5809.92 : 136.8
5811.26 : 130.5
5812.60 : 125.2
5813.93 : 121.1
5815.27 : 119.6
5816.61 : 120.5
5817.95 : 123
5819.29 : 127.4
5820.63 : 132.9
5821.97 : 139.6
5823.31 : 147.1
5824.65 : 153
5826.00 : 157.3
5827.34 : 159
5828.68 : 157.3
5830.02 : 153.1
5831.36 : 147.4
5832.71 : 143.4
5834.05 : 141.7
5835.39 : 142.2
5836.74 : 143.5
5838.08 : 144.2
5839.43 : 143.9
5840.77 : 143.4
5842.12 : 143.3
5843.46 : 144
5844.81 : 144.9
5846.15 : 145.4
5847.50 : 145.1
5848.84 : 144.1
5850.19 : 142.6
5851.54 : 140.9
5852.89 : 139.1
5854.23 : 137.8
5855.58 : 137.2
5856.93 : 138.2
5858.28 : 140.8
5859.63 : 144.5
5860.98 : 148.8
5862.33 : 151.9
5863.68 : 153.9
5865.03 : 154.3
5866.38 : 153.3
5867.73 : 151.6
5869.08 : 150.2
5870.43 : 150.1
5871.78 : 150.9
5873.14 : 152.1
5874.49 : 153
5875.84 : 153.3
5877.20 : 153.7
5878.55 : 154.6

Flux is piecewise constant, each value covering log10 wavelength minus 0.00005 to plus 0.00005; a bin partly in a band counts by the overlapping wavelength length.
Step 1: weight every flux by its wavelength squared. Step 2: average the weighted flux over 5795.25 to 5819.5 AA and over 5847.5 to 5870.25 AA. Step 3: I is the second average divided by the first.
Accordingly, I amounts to 1.1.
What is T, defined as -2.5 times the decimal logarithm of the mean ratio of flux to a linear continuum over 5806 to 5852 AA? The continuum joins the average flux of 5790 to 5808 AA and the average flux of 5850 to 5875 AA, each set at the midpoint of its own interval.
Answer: 0.03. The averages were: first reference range 144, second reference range 147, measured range 141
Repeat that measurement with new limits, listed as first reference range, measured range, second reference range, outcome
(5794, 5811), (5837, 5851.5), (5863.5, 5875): 0.035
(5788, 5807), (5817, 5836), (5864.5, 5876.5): 0.024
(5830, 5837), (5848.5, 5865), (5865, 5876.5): 0.041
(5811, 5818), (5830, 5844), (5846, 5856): -0.077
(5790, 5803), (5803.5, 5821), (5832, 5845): 0.057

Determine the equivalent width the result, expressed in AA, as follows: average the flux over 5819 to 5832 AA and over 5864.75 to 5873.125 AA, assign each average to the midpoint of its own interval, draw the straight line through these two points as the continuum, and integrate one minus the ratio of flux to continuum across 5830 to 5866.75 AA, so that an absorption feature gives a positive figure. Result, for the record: 1.3 AA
